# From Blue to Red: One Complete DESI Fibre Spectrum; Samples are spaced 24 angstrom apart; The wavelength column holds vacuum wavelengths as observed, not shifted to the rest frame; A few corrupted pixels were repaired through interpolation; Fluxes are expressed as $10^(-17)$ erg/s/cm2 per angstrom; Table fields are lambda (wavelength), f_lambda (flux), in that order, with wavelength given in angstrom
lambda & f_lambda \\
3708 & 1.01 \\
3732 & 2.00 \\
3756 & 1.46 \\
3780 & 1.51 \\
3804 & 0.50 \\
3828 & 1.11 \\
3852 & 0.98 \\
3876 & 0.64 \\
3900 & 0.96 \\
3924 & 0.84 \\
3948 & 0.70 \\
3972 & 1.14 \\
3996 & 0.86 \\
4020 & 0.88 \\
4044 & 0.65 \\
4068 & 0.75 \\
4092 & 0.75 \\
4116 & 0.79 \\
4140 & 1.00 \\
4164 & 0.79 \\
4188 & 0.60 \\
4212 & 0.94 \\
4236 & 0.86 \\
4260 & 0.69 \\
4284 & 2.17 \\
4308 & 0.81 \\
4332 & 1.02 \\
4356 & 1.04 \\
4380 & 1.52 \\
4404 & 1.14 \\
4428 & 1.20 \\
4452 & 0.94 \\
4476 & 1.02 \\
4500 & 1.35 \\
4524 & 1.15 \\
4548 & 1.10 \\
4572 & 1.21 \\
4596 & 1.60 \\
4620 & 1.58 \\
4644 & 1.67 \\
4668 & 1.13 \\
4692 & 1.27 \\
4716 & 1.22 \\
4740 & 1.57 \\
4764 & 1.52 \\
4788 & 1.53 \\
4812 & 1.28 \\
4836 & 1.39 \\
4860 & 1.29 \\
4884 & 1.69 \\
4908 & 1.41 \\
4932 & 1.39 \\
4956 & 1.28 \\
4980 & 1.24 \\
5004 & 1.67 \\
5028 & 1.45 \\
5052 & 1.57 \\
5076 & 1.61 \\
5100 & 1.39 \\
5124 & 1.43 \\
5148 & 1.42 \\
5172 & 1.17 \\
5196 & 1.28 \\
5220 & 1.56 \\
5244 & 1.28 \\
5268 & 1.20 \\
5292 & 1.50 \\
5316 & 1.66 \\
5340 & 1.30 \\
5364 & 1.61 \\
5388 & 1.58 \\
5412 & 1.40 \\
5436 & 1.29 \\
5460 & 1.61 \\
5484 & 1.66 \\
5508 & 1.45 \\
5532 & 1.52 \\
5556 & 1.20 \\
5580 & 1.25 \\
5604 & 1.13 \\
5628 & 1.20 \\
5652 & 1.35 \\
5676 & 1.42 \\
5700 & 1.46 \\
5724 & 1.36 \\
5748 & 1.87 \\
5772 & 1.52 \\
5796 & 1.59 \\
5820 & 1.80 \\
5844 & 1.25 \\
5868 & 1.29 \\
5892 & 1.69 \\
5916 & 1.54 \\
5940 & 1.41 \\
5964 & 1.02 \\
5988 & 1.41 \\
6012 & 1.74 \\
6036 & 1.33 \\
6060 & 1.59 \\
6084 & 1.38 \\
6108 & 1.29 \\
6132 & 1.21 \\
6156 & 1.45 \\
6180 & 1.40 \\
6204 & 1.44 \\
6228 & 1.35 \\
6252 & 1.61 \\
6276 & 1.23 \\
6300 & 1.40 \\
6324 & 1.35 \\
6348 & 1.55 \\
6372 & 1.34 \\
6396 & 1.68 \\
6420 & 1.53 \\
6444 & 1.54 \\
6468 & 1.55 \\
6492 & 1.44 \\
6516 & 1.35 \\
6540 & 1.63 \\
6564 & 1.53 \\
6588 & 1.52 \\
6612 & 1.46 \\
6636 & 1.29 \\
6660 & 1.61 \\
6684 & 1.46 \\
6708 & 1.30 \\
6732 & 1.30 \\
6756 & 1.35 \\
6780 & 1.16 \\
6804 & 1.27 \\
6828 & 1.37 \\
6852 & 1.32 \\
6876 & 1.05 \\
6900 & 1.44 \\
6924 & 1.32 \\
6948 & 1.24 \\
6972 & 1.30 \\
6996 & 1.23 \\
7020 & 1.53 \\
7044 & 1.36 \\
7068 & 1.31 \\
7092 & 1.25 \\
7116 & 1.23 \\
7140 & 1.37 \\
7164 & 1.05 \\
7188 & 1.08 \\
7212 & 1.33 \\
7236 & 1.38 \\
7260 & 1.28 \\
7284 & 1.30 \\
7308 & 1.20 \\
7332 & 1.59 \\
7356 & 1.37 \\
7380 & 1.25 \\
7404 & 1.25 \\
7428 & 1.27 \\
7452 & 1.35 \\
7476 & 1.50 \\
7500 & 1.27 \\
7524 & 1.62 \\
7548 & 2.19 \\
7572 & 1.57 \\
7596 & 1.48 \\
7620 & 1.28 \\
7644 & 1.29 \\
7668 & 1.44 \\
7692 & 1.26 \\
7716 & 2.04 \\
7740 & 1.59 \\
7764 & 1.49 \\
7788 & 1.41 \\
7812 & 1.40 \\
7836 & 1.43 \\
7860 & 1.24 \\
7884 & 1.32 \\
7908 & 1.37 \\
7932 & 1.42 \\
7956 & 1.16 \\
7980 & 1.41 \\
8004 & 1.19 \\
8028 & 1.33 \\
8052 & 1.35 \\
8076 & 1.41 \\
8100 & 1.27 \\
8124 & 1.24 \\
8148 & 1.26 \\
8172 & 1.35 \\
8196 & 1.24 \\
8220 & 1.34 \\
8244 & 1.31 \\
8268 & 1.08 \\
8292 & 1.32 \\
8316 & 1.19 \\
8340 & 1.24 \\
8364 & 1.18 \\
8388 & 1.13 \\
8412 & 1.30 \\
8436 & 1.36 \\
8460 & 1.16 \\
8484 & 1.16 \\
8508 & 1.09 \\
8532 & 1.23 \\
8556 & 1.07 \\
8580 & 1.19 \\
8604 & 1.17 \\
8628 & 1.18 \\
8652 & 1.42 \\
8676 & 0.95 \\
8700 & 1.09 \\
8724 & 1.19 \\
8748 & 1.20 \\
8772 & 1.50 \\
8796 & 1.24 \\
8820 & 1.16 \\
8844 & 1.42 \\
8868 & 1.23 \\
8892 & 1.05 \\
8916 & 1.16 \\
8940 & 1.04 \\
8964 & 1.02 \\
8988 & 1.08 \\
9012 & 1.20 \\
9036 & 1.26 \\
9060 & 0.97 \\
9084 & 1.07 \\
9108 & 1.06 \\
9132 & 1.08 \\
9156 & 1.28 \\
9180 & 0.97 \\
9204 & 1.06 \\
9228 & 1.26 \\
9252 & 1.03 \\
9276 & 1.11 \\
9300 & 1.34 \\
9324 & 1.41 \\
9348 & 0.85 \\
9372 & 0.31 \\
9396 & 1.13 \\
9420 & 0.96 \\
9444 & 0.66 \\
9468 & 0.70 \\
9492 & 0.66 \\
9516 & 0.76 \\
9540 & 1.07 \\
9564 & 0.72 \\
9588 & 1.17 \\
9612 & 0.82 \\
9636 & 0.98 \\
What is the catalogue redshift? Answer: 0.15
